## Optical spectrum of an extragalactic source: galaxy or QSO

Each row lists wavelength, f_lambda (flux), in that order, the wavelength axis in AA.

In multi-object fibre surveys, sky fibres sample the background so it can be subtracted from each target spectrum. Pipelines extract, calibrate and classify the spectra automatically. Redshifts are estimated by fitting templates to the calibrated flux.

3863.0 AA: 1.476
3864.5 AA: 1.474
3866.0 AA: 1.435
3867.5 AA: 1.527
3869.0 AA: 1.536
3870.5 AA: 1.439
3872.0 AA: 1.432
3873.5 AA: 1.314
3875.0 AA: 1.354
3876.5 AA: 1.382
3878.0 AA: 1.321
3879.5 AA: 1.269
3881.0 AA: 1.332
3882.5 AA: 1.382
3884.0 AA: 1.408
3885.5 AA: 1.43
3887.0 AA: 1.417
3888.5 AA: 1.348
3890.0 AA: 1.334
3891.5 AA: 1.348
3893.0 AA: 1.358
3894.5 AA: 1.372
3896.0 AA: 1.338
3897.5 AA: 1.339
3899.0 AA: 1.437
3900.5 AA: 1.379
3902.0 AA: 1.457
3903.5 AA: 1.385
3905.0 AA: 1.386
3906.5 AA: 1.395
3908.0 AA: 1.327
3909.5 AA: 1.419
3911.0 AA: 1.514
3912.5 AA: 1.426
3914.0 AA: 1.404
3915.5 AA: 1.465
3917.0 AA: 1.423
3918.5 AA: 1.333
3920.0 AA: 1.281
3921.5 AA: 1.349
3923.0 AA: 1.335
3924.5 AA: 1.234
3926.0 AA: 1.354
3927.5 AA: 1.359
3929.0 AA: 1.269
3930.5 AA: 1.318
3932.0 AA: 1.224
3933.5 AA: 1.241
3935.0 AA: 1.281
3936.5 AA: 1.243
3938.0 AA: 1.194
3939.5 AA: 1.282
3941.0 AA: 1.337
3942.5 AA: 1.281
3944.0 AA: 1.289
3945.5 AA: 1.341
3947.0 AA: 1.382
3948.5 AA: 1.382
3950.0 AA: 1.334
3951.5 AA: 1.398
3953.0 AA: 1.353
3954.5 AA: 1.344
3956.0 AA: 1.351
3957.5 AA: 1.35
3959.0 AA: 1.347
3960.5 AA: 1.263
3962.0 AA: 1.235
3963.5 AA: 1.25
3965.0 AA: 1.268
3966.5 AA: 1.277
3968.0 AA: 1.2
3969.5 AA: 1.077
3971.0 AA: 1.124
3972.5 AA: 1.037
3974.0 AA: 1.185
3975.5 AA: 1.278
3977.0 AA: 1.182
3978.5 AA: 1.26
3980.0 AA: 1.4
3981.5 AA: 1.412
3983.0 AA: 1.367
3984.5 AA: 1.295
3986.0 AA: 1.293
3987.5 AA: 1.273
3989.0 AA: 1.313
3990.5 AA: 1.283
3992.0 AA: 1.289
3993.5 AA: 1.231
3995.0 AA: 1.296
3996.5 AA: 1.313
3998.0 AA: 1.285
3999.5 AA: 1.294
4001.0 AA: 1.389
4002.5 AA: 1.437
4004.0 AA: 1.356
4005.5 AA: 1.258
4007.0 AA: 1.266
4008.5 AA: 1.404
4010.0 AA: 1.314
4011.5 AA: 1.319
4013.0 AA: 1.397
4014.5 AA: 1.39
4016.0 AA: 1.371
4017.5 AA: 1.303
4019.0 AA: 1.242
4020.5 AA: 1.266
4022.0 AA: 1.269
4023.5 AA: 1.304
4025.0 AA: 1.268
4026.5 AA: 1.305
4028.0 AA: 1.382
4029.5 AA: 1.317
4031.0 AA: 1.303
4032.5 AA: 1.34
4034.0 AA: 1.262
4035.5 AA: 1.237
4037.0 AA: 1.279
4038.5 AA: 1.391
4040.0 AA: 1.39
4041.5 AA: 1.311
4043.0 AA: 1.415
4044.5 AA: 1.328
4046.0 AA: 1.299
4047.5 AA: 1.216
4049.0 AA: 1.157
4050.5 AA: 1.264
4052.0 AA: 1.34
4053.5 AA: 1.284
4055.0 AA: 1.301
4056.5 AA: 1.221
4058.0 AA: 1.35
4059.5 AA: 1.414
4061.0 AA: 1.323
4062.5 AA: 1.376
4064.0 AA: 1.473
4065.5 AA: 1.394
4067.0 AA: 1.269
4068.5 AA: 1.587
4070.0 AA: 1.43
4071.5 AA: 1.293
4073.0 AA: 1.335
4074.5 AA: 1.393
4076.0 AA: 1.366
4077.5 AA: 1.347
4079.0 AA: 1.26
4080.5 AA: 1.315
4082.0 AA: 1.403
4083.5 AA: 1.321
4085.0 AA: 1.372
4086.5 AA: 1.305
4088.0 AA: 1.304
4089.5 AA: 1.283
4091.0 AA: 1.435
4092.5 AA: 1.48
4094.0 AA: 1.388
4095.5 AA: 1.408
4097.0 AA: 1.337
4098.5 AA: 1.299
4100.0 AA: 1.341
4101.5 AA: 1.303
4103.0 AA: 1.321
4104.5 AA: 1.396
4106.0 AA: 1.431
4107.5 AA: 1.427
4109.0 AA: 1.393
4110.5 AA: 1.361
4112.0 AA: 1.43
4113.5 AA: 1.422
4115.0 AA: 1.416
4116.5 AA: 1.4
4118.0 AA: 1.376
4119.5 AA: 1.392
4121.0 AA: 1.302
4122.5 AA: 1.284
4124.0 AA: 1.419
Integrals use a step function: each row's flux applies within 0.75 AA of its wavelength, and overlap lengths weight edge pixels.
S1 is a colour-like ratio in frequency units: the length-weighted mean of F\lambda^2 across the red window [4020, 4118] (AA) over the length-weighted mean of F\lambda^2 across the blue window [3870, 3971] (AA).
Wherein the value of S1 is 1.1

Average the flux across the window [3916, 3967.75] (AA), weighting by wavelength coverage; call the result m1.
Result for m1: 1.31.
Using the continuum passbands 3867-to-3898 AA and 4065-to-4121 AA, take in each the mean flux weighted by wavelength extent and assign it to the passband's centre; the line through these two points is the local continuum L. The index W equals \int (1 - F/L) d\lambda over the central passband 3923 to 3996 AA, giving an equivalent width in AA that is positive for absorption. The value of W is 4.9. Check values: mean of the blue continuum 1.38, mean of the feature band 1.28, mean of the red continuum 1.37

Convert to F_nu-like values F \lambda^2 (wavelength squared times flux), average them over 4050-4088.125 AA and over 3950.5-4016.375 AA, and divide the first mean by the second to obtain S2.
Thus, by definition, 1.09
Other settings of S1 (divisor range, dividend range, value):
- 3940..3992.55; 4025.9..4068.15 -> 1.07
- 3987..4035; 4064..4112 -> 1.08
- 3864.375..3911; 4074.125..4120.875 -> 1.09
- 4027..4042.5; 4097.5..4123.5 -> 1.08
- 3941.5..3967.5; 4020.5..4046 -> 1.04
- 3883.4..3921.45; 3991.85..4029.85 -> 1.00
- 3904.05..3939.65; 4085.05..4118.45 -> 1.13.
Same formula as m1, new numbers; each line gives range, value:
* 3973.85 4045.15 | 1.31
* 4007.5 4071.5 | 1.33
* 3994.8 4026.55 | 1.32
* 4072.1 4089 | 1.34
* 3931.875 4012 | 1.29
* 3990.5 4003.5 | 1.32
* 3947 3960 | 1.36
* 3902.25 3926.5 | 1.38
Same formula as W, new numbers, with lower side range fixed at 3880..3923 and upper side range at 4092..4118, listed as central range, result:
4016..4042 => 1.47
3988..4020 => 1.47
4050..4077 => 0.53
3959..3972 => 1.58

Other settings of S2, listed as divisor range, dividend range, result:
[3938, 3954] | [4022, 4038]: 1.02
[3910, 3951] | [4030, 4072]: 1.06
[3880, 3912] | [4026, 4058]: 1.01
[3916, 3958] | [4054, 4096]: 1.11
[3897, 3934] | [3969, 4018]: 0.99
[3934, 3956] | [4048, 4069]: 1.07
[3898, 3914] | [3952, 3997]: 0.93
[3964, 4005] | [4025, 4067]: 1.07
